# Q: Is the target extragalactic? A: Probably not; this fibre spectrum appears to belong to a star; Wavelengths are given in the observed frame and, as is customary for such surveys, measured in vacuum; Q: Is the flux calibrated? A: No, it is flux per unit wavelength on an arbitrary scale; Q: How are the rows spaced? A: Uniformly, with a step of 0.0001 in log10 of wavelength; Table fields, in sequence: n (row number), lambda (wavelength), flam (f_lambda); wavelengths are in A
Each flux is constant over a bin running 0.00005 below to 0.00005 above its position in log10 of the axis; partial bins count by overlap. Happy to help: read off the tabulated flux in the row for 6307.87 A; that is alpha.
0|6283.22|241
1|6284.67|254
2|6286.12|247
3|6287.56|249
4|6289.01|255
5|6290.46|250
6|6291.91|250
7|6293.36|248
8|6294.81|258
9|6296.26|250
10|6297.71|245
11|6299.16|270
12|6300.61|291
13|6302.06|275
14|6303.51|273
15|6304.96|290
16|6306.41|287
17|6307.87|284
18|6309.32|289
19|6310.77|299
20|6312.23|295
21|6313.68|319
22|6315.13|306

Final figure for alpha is 284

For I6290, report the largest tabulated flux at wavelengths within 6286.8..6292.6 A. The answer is 255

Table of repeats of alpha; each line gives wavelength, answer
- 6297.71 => 245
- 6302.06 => 275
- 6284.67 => 254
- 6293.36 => 248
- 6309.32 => 289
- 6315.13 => 306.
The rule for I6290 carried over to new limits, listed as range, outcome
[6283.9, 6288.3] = 254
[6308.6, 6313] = 299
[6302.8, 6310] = 290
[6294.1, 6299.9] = 270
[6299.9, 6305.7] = 291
